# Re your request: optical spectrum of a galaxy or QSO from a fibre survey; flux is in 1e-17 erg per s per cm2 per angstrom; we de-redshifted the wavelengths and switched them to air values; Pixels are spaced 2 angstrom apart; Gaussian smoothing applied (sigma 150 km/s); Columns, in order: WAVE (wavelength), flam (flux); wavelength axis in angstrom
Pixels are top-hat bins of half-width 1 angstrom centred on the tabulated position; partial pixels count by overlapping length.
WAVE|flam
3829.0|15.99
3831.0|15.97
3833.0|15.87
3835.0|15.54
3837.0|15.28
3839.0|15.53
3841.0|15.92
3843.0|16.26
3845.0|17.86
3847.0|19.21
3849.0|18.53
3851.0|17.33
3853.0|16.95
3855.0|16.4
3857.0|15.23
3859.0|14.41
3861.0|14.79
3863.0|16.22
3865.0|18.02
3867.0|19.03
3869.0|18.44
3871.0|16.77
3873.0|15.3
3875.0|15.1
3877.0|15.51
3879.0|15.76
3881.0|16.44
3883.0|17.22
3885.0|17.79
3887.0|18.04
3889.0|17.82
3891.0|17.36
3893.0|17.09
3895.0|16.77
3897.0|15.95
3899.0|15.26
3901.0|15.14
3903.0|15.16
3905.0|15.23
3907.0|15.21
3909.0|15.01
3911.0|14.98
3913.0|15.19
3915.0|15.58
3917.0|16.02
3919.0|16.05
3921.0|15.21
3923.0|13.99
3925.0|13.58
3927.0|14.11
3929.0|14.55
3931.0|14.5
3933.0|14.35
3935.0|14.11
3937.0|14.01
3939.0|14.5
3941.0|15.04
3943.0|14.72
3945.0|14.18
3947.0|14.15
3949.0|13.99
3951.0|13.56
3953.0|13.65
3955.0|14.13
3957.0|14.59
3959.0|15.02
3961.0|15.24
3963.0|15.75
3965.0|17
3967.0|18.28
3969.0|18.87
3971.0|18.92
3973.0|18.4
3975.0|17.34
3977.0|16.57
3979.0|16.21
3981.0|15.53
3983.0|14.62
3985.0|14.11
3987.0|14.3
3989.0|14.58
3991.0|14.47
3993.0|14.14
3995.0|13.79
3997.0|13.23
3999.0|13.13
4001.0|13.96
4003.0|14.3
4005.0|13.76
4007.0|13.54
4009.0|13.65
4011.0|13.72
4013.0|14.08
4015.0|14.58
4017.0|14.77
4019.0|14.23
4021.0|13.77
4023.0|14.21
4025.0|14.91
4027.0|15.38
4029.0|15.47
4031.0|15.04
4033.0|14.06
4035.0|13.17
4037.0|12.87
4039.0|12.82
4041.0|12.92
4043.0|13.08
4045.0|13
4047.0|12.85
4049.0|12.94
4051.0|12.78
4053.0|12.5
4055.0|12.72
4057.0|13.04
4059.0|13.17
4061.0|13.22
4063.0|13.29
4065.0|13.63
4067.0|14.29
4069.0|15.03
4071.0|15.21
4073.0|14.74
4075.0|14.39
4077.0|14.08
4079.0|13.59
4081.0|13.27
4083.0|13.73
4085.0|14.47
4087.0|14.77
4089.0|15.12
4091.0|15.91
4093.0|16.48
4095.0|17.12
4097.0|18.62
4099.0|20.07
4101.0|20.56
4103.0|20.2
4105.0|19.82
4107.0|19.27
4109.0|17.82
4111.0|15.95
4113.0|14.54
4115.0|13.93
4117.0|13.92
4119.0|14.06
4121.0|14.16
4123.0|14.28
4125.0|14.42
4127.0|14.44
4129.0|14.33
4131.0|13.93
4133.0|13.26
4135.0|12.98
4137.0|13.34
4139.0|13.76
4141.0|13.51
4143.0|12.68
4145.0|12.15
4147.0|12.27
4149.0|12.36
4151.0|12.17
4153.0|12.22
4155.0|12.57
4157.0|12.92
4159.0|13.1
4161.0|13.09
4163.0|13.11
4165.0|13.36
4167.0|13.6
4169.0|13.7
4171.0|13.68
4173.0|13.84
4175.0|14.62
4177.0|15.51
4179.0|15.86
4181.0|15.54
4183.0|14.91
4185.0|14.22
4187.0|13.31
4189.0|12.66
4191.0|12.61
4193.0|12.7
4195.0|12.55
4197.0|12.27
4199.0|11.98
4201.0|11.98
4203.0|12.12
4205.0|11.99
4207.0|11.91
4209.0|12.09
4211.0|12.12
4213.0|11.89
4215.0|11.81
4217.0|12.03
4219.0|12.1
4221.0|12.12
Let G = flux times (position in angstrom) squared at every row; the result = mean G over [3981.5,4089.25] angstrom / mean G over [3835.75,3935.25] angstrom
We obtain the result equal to 0.93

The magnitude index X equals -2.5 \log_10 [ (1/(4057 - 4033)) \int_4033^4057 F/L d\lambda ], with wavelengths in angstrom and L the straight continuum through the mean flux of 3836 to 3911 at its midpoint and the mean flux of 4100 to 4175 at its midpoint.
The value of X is 0.17 mag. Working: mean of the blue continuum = 16.4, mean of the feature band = 12.9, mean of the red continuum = 14.3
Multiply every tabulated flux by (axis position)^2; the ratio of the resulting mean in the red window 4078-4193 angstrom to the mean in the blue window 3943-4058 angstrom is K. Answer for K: 1.07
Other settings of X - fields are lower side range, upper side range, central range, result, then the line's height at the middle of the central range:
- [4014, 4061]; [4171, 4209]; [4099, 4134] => -0.18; 13.5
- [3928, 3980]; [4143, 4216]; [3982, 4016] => 0.07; 15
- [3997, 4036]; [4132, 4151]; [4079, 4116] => -0.24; 13.3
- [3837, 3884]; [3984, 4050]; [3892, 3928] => 0.03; 15.7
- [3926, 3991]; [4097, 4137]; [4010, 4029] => 0.08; 15.5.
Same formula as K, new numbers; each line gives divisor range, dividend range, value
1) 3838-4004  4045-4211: 1.00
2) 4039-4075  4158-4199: 1.08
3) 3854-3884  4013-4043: 0.94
